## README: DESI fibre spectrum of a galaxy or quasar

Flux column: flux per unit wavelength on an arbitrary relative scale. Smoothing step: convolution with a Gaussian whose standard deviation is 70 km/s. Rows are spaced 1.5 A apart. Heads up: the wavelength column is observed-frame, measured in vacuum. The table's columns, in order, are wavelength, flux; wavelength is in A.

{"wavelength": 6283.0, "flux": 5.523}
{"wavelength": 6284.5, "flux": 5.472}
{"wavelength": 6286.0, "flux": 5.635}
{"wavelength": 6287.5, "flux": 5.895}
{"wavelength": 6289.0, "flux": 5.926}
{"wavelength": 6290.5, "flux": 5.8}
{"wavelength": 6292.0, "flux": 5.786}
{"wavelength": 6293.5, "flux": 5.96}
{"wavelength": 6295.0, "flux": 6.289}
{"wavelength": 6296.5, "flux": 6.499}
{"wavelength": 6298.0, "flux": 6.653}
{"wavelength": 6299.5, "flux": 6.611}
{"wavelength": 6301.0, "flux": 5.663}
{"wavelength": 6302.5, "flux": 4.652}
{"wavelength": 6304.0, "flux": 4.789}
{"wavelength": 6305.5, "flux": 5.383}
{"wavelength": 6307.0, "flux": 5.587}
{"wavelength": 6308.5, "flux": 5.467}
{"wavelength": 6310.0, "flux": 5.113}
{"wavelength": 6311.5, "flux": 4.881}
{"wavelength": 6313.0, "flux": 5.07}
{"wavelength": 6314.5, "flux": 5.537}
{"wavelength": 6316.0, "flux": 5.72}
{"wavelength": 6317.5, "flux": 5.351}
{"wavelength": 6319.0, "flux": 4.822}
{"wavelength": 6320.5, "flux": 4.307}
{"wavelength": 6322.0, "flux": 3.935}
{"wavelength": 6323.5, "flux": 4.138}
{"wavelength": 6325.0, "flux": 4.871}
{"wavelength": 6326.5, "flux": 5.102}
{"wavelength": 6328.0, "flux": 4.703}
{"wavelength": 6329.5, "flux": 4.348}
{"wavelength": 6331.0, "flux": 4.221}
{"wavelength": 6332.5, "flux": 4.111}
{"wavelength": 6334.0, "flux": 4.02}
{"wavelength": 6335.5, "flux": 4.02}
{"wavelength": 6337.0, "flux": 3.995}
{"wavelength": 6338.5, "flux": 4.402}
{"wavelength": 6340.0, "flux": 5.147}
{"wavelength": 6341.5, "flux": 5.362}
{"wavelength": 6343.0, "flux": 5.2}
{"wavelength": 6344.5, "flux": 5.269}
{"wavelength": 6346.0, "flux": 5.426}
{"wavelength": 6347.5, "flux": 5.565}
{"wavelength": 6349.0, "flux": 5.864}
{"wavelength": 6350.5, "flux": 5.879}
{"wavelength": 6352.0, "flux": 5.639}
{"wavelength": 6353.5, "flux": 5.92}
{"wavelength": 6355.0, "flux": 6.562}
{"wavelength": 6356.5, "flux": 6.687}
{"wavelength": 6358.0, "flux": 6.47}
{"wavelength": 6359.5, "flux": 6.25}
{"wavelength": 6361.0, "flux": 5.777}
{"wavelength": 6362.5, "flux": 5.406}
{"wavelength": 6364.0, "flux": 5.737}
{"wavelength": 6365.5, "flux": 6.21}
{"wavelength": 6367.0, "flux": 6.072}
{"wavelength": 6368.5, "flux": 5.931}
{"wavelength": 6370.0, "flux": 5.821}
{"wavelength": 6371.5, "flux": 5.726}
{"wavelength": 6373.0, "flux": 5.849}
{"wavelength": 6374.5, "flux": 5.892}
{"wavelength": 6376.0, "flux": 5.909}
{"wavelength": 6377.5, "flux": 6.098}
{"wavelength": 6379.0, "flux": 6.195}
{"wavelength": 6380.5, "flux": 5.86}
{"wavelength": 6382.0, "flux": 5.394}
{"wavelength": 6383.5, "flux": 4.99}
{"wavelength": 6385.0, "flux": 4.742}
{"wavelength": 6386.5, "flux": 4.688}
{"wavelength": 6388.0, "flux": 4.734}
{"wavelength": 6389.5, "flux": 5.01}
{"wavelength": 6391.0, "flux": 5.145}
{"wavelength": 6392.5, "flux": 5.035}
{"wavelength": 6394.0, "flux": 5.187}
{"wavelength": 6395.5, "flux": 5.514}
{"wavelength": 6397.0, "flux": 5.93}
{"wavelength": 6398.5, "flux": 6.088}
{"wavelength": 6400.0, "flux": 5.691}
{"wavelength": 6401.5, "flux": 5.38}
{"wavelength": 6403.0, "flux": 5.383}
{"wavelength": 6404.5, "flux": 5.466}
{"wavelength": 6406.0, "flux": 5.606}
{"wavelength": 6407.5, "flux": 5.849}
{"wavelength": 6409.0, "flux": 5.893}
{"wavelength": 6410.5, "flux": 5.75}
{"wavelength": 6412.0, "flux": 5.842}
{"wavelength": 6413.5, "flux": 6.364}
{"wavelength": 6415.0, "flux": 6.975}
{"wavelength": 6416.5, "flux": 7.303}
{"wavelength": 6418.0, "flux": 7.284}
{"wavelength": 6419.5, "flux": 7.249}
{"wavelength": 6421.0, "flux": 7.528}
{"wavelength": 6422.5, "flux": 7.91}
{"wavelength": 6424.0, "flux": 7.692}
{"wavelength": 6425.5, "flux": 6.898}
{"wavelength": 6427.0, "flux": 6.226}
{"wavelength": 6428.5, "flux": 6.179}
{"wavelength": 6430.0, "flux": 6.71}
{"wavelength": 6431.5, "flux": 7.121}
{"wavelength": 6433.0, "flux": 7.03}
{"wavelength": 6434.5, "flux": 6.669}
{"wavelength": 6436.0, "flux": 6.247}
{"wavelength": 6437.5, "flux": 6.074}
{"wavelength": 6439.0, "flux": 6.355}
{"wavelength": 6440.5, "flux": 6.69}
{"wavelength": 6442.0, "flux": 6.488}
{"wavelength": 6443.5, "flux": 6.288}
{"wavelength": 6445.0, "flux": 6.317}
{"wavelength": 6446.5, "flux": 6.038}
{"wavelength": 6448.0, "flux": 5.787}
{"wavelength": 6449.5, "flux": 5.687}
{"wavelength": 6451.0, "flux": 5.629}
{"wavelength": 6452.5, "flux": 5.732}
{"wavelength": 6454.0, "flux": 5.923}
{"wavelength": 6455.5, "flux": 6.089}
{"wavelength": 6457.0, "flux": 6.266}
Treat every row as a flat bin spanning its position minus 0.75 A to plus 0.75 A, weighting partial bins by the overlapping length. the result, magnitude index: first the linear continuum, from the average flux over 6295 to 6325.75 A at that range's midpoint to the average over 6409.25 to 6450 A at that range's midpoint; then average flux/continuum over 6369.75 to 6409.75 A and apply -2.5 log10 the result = 0.12 mag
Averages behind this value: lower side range 5.28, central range 5.52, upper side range 6.62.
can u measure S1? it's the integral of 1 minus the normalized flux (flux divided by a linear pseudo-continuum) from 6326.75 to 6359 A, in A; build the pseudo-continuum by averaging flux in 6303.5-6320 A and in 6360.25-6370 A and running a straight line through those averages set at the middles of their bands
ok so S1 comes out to 2.4 A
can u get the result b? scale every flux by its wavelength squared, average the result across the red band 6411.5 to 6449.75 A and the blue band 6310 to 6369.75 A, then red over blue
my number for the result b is 1.3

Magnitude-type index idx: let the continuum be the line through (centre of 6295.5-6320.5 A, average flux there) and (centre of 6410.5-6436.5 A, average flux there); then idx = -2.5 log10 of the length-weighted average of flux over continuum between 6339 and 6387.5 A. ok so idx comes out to 0.07 mag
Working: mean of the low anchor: 5.46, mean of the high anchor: 6.87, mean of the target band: 5.72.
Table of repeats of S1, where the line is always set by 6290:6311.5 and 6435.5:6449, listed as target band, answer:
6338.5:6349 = 1.0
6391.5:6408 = 1.5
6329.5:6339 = 2.8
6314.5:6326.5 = 2.0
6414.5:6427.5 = -2.3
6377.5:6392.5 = 2.0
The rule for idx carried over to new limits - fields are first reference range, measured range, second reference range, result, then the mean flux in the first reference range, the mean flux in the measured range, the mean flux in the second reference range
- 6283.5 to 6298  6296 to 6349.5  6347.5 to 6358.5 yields 0.19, 5.95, 5.04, 6.1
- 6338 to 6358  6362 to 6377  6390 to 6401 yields -0.05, 5.66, 5.87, 5.5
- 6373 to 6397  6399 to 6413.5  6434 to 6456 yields -0.01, 5.39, 5.7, 6.13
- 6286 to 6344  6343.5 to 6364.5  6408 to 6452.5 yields -0.05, 5.15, 5.88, 6.54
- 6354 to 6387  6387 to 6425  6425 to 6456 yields 0.00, 5.84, 6.07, 6.29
